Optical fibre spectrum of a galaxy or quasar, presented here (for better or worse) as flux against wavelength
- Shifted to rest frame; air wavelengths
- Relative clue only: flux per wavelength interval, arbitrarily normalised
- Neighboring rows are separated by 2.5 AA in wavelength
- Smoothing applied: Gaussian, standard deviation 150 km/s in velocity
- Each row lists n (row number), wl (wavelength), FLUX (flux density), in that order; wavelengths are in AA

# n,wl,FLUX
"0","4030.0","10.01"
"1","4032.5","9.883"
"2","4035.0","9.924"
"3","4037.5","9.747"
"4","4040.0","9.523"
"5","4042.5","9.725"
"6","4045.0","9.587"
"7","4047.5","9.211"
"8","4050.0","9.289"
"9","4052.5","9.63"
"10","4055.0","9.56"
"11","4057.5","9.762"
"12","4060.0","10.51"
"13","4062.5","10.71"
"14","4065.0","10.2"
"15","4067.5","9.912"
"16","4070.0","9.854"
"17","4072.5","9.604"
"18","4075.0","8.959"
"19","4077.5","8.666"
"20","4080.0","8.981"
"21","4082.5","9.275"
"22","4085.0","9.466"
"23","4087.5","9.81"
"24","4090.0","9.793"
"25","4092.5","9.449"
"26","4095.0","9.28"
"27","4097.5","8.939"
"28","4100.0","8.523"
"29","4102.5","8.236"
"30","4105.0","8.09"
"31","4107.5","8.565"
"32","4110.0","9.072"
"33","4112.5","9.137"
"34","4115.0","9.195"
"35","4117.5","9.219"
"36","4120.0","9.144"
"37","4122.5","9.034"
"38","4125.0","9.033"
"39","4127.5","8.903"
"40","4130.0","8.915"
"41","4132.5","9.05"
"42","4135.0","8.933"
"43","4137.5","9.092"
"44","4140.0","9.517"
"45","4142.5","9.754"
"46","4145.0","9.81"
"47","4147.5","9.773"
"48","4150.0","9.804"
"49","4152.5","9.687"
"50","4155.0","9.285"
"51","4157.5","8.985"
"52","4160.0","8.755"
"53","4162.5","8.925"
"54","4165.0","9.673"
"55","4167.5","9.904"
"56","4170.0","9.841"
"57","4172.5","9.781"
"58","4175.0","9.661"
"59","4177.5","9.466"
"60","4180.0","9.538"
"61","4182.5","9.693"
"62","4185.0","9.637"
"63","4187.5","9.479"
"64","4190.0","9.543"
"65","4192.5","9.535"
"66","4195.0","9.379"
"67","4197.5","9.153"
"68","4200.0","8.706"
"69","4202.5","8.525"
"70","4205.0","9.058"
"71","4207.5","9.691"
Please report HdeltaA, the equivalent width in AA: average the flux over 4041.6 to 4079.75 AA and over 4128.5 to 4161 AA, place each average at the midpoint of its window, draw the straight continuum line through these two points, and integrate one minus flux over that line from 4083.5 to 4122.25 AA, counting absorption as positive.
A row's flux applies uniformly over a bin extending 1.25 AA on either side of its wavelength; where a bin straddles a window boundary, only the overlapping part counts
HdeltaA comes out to 1.78 AA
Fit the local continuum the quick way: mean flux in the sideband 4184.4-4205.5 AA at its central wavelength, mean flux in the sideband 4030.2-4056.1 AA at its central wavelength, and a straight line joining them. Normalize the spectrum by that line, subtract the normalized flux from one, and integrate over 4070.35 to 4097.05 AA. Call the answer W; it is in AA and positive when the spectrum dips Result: 0.5 AA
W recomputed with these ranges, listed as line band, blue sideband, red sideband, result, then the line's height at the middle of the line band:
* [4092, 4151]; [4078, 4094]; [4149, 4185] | 2.3 AA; 9.46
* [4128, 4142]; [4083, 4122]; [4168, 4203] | 0.1 AA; 9.22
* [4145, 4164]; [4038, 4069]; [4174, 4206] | 0.2 AA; 9.46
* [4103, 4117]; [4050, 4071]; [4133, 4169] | 1.3 AA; 9.67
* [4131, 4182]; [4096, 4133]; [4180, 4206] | -2.1 AA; 9.09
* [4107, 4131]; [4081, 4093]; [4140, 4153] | 1.5 AA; 9.66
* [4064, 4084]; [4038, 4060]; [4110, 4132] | 0.0 AA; 9.42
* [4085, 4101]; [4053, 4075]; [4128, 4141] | 0.4 AA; 9.59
